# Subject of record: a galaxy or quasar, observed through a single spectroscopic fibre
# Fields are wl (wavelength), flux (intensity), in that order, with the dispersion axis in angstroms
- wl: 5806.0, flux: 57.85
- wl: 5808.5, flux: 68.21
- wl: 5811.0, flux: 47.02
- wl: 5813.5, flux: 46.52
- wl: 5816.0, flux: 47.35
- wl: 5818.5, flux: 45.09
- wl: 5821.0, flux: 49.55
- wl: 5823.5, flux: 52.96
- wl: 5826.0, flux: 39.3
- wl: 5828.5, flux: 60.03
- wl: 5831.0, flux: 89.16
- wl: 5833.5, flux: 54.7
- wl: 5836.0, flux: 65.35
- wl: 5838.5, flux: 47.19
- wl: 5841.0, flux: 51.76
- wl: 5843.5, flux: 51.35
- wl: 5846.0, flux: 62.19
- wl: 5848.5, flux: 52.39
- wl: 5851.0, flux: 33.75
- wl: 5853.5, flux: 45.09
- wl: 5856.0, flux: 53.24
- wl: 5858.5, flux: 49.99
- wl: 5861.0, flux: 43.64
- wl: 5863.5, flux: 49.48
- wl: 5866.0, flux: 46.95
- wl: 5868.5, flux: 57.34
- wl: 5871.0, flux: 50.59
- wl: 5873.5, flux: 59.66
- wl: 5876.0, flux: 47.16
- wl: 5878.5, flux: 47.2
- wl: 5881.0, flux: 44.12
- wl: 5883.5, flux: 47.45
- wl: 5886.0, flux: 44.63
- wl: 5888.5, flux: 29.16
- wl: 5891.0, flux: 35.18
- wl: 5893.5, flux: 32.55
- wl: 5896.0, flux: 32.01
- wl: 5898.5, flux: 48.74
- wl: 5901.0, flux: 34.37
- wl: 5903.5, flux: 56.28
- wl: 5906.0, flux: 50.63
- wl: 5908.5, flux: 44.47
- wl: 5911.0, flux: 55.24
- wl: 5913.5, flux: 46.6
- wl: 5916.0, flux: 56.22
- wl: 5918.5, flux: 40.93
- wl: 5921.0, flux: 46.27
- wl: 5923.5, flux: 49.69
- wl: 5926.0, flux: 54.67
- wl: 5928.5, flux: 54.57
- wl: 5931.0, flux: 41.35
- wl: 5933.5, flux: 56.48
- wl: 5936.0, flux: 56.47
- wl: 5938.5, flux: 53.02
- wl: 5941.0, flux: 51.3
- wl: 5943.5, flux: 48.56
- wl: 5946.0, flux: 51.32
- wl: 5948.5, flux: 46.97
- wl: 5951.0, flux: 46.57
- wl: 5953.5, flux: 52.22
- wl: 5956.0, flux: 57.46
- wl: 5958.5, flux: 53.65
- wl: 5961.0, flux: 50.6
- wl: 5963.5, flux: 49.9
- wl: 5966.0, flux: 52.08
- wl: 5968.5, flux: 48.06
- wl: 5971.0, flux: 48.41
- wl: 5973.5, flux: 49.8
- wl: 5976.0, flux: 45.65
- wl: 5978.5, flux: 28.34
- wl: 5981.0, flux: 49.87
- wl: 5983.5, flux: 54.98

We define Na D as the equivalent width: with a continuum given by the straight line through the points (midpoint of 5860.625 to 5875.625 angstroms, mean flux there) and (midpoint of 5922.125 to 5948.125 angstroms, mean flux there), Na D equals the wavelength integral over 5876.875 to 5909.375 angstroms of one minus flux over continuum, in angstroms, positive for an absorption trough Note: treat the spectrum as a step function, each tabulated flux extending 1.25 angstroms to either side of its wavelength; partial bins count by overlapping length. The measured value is 5.9 angstroms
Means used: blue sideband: 51.5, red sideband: 51.6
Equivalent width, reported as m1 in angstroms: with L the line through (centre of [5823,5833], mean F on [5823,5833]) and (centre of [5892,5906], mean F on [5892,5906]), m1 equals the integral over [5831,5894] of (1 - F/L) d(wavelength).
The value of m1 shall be 2.88 angstroms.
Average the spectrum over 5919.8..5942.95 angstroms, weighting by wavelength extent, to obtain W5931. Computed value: 51.5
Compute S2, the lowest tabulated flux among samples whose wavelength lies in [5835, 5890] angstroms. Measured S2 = 29.16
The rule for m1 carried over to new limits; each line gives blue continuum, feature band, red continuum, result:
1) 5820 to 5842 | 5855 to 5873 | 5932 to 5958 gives 1.58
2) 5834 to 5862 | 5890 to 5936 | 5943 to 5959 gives 3.68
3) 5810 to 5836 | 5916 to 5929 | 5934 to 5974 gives 0.55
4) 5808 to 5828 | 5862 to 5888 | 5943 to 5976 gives 0.43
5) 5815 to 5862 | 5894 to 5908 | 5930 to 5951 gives 2.04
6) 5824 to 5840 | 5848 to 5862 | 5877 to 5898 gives 1.29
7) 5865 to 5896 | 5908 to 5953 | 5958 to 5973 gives -2.11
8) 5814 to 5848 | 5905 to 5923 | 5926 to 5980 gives 0.96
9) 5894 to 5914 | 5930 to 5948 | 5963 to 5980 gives -2.14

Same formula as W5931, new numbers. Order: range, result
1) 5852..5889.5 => 47.7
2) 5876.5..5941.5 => 46.5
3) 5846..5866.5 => 47.7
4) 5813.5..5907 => 48.8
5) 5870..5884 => 49.4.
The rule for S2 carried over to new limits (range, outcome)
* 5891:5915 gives 32.01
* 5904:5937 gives 40.93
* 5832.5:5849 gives 47.19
